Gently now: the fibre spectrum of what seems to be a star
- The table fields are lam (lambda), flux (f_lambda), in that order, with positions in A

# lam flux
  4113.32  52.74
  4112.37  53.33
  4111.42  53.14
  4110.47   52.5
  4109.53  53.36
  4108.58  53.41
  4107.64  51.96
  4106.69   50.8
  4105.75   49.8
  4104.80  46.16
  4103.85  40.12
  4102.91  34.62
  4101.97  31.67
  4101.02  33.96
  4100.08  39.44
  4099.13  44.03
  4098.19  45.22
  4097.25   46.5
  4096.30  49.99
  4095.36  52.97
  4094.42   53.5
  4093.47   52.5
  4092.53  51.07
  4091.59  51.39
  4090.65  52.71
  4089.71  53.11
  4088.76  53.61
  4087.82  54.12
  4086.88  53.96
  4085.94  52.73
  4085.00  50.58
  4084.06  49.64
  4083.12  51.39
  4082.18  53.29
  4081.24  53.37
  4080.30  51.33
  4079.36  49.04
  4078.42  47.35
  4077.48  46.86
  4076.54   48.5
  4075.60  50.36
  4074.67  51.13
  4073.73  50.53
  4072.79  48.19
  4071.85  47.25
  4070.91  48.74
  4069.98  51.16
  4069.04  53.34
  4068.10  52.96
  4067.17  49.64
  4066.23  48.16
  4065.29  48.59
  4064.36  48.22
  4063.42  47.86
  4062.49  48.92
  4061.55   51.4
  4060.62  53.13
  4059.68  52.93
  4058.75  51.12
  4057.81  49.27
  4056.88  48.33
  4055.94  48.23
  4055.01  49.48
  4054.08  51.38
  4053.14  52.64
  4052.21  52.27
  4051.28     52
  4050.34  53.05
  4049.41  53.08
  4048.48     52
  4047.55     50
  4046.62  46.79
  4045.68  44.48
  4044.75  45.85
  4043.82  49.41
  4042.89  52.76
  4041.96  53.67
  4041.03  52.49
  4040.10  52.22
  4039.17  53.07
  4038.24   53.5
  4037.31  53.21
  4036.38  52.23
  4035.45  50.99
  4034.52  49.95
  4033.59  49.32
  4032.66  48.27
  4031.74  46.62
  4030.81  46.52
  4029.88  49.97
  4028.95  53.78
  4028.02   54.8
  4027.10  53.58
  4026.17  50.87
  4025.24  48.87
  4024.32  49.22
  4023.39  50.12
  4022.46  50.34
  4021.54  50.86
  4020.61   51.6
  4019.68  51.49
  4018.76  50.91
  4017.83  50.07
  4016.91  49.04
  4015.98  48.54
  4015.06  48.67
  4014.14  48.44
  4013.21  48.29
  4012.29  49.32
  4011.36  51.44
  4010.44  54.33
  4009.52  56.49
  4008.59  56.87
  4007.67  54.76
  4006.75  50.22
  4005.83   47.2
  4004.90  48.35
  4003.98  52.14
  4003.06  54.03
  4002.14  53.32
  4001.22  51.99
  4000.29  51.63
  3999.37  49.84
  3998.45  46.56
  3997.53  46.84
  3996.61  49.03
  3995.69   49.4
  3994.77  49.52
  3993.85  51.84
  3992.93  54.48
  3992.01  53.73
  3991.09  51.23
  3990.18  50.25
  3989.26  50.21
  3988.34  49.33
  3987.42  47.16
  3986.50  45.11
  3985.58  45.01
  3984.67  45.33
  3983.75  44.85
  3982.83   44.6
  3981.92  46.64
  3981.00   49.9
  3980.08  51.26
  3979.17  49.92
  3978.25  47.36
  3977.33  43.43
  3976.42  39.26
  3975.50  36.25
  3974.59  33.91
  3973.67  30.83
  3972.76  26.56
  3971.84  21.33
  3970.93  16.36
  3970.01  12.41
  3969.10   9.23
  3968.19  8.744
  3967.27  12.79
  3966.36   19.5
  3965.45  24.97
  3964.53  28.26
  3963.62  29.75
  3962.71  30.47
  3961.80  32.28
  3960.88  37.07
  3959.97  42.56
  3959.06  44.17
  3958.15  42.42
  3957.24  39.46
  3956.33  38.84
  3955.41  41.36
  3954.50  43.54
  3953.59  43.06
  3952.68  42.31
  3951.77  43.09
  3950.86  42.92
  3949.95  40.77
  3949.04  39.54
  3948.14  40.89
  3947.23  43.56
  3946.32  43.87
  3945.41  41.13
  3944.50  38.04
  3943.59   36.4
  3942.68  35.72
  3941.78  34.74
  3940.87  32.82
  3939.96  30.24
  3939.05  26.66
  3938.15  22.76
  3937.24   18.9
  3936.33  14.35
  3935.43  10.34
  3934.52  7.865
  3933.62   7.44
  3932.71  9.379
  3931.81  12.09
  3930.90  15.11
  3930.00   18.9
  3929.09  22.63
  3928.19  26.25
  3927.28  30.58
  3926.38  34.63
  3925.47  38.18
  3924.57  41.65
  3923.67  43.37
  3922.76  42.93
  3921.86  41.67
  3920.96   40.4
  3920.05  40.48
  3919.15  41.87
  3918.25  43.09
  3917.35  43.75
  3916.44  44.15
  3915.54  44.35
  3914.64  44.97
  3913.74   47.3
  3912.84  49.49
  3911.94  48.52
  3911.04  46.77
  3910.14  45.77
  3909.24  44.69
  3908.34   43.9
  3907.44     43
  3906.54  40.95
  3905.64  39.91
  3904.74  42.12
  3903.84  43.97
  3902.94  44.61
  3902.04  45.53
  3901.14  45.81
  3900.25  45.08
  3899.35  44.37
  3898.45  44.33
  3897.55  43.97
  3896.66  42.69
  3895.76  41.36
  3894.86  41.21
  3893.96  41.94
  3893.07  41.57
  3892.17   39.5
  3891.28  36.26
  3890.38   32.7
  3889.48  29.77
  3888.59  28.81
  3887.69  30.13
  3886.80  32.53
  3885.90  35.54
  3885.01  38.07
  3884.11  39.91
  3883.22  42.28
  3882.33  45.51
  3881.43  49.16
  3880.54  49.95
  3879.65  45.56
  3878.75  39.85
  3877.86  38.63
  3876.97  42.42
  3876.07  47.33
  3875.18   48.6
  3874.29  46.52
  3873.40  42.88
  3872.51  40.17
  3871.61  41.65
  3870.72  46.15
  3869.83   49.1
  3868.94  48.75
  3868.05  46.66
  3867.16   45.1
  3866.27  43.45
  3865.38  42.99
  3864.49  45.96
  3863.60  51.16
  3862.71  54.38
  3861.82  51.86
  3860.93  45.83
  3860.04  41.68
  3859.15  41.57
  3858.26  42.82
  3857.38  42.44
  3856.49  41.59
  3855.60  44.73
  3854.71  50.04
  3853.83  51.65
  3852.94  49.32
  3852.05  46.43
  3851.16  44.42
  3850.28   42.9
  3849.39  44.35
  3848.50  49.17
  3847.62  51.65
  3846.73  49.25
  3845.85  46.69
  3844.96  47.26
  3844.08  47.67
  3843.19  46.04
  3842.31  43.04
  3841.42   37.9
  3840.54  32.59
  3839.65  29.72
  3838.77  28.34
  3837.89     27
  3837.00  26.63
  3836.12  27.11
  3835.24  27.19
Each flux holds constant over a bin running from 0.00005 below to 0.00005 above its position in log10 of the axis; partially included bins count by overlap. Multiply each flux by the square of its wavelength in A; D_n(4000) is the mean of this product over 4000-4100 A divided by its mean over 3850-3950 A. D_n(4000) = 1.39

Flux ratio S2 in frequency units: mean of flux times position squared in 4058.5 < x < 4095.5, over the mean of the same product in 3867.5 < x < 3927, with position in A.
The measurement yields 1.31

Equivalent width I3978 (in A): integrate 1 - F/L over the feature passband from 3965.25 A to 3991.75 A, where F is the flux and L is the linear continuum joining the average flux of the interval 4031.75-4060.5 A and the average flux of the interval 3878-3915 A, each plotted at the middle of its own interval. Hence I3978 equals 5.8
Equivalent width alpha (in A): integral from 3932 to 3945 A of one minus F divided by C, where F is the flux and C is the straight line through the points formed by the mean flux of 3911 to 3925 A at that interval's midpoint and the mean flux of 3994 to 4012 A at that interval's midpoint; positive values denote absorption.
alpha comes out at 6.5 A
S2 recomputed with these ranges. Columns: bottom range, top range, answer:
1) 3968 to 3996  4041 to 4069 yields 1.28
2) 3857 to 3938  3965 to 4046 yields 1.24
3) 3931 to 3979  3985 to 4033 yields 1.69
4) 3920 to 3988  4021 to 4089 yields 1.60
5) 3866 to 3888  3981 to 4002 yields 1.20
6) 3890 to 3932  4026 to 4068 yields 1.35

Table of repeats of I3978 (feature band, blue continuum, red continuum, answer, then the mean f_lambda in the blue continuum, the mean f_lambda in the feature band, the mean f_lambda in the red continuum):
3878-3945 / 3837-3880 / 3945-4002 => 9.1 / 44.1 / 36.6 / 40.1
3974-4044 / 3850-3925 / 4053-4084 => -2.6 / 43.4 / 49.7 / 50.1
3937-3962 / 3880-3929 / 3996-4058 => 3.7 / 41.2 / 38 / 50.7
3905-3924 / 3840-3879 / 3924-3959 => -4.1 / 45.3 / 43.9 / 31.6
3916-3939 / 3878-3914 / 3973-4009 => 8.0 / 41.8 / 28.5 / 47.9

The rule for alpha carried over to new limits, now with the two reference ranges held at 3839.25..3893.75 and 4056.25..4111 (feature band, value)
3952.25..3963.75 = 1.6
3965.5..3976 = 5.7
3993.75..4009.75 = -1.4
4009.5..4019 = -0.6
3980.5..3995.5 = -0.7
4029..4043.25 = -0.9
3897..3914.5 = -0.1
